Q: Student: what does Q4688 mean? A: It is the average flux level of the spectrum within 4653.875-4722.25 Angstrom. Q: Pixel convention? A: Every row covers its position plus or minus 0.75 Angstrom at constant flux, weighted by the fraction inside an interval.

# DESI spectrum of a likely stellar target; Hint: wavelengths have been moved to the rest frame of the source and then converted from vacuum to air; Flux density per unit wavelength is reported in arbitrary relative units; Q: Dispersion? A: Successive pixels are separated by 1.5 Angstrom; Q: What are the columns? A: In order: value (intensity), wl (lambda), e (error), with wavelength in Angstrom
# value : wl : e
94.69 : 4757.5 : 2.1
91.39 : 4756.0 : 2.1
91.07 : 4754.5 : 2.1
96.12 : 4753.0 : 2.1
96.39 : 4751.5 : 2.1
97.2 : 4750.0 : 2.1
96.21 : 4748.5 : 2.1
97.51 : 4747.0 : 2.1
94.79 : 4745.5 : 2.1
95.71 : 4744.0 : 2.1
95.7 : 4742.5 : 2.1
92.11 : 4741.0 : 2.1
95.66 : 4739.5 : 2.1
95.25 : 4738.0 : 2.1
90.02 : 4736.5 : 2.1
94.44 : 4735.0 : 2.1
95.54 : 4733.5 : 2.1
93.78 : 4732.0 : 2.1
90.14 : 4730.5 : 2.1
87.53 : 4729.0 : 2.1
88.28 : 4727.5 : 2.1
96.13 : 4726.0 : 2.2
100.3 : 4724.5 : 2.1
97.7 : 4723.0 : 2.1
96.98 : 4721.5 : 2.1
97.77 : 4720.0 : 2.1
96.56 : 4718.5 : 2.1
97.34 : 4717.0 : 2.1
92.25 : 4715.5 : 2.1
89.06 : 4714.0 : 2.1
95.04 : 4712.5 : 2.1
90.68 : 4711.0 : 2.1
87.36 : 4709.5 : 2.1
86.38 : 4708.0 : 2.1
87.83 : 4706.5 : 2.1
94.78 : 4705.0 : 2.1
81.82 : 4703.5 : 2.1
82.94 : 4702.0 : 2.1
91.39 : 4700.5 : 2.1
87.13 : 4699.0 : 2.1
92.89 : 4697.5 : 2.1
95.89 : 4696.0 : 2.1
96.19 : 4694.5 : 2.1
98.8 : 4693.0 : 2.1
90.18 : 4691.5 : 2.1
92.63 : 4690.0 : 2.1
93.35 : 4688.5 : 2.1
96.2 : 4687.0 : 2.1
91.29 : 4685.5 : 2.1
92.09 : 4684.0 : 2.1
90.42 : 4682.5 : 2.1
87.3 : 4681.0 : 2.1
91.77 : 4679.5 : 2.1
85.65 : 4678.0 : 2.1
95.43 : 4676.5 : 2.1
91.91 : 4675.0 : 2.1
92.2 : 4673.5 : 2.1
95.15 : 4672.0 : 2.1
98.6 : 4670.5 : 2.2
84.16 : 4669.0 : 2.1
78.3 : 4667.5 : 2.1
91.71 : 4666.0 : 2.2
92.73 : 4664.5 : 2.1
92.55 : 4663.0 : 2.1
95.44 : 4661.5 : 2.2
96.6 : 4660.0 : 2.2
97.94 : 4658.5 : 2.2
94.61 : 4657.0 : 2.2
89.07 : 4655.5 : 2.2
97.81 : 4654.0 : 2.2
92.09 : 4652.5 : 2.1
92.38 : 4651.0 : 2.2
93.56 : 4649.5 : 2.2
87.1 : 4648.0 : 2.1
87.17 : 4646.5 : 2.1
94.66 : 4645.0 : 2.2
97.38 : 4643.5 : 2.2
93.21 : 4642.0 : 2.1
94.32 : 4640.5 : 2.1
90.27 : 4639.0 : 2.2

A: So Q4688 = 92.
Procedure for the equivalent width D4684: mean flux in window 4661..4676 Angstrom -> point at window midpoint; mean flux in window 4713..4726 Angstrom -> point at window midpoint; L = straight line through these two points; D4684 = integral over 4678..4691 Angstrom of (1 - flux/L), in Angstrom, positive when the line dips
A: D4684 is 0.2 Angstrom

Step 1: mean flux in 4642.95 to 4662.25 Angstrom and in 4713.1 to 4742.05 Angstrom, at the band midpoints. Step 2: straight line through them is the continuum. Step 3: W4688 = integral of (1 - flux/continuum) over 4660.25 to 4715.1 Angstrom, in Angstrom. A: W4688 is 1.56 Angstrom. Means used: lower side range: 93.5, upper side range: 94.1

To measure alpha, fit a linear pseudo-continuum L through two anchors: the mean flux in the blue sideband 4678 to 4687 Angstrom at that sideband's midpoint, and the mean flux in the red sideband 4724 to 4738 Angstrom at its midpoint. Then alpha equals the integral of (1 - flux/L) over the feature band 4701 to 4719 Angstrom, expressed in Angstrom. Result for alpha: 0.36 Angstrom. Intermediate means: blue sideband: 90.6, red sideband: 92.9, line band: 90.1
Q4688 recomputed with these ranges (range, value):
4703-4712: 88.5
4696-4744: 92.4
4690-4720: 91.5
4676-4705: 91.3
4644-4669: 91.9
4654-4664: 94.6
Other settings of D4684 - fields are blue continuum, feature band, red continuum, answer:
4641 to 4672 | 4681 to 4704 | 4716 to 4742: 0.47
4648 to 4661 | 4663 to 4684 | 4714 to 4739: 0.76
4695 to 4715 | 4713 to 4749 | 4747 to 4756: -0.66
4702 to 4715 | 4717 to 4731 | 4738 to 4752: -0.48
